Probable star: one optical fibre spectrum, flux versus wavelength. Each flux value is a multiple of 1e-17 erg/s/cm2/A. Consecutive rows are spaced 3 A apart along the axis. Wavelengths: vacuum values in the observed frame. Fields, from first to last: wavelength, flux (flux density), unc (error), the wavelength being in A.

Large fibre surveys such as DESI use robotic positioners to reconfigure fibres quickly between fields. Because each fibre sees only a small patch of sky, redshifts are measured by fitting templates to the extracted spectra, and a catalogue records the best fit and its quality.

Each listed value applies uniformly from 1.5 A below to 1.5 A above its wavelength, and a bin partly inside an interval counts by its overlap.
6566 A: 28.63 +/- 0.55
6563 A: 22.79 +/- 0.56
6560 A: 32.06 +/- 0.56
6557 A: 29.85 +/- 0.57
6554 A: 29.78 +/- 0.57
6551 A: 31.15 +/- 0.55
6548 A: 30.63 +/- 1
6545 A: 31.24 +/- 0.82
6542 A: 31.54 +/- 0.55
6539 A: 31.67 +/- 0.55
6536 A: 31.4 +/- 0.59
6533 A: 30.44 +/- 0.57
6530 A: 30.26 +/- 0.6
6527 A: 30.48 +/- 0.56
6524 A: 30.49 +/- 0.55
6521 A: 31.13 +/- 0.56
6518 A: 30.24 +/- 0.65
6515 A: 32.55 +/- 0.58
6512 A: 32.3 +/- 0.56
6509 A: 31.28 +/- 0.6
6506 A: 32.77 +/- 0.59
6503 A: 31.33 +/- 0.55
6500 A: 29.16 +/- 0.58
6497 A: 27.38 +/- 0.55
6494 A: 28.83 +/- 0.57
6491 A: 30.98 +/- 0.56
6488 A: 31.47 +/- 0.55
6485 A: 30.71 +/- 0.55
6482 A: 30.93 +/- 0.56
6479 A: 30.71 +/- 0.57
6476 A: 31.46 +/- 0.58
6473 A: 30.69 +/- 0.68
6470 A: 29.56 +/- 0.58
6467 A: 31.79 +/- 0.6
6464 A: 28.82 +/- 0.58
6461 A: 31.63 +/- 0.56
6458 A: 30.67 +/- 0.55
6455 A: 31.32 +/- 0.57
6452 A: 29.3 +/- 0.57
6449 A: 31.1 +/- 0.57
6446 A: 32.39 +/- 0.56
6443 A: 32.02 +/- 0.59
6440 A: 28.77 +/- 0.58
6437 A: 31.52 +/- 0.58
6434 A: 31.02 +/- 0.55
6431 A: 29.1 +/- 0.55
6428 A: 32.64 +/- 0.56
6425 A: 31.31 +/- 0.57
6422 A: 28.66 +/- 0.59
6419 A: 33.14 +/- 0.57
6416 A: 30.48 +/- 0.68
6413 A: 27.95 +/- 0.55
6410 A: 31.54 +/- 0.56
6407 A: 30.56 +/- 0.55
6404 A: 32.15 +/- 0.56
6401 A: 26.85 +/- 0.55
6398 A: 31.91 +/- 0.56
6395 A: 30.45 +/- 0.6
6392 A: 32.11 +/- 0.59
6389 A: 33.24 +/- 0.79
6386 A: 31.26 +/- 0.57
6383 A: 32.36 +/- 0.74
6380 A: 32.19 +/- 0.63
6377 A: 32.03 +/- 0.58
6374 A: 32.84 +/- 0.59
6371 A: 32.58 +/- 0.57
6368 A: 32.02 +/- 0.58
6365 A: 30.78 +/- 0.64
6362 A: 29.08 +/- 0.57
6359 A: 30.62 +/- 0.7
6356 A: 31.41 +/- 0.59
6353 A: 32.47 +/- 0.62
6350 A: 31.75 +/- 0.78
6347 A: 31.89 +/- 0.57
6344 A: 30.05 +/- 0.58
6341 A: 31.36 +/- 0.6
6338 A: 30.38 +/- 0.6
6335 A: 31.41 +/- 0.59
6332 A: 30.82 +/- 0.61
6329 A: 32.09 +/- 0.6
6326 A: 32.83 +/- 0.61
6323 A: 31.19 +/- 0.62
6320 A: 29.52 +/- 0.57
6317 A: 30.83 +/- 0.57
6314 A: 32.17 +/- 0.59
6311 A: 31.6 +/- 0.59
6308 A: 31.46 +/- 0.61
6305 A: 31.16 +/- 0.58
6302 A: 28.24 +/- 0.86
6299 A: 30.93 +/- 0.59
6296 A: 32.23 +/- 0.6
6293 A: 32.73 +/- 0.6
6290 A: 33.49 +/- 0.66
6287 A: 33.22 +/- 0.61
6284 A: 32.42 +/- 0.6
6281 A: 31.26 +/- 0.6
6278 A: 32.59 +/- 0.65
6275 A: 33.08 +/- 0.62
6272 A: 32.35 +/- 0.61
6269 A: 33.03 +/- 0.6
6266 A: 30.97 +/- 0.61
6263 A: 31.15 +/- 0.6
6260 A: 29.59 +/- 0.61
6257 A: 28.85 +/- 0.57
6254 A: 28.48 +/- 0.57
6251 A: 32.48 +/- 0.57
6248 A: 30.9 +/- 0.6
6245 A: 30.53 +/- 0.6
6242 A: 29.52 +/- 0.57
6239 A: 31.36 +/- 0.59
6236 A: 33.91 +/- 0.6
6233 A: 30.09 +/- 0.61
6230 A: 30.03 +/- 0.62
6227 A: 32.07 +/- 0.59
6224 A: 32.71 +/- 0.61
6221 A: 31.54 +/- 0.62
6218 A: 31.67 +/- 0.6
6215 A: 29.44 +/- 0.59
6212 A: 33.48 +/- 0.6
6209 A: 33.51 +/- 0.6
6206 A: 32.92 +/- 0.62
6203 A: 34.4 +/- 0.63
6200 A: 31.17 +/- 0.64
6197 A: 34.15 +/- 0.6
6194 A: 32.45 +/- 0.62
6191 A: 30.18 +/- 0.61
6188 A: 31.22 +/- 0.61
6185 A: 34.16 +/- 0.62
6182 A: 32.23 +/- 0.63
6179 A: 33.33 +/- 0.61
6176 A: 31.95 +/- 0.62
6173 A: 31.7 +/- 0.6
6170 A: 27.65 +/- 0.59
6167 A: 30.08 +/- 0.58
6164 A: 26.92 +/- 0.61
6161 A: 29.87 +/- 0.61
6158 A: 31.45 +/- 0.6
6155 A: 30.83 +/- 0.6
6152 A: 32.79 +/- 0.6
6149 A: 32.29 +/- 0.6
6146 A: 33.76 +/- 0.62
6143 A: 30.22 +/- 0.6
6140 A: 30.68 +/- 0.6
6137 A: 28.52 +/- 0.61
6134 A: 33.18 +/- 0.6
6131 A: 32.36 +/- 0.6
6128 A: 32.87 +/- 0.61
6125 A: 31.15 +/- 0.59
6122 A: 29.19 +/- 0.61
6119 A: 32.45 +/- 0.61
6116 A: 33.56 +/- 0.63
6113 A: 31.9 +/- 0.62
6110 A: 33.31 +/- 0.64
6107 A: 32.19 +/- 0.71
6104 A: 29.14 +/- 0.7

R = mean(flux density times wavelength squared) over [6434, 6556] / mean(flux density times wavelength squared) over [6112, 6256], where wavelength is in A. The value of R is 1.08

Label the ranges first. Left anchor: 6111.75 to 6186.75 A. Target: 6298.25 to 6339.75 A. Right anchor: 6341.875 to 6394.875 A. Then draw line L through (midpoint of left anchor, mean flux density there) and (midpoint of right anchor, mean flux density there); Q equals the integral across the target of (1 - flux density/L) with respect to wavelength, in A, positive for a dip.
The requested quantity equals 0.7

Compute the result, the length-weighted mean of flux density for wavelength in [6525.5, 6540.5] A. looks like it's 30.9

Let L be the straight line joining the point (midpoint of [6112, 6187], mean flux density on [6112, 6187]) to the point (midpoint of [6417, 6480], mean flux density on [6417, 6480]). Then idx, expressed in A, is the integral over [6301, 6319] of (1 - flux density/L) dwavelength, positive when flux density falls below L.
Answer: 0.1 A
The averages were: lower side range 31.4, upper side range 30.8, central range 30.9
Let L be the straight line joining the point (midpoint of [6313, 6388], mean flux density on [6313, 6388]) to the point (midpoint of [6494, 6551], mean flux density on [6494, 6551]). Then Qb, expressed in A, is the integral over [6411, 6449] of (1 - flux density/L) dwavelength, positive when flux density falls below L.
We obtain 0.5 A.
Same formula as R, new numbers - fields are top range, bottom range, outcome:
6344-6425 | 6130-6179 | 1.09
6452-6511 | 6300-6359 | 1.03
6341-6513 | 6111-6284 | 1.06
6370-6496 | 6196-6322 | 1.04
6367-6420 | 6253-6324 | 1.03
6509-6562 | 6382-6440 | 1.04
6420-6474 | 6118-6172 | 1.09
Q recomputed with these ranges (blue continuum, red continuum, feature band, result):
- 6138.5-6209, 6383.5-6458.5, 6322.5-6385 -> -0.91 A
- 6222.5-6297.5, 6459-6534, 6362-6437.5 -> -0.31 A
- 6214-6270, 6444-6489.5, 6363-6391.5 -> -1.10 A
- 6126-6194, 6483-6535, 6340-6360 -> -0.26 A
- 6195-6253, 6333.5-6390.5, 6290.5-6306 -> 0.24 A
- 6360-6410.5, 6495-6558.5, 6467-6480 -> 0.12 A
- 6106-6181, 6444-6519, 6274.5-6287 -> -0.50 A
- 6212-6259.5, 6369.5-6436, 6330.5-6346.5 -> 0.12 A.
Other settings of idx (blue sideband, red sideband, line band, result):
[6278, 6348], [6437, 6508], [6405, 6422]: 0.2 A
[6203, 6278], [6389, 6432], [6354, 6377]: -0.3 A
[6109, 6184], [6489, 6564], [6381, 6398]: -0.6 A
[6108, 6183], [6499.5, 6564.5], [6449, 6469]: 0.1 A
